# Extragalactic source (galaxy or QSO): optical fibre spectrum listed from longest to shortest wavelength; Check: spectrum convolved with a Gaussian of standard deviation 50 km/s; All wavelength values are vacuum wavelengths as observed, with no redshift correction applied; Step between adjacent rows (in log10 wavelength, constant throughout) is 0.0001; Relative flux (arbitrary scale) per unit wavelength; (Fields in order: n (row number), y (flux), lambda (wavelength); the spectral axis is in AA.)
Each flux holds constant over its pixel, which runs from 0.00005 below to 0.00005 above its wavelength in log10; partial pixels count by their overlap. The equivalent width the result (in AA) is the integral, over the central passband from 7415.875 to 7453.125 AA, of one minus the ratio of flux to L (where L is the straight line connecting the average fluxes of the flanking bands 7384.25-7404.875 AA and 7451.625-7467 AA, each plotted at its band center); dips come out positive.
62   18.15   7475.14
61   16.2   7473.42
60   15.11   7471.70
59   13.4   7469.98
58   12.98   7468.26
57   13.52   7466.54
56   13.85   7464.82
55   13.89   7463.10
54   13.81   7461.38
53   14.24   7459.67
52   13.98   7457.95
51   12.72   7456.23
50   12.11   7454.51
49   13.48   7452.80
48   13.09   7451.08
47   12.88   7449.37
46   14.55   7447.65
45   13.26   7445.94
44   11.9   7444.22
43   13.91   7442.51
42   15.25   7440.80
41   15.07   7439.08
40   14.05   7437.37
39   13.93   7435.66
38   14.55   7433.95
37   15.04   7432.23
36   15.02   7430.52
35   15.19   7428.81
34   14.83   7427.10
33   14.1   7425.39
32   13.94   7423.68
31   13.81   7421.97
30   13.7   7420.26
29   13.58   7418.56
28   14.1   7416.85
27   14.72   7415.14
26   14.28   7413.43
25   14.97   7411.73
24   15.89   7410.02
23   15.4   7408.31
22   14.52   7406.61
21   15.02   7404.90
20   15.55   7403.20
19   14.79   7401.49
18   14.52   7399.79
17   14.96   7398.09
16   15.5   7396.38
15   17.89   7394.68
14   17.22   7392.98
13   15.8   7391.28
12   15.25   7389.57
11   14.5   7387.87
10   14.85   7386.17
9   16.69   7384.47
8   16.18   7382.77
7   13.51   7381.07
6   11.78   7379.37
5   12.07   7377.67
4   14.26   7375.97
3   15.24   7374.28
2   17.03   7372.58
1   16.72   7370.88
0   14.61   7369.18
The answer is 0.6 AA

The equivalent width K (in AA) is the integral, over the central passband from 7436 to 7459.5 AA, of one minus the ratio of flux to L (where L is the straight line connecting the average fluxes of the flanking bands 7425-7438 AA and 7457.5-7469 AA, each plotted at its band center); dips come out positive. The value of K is 1.0 AA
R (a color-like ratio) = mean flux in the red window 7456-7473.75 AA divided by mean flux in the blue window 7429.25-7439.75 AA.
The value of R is 1.0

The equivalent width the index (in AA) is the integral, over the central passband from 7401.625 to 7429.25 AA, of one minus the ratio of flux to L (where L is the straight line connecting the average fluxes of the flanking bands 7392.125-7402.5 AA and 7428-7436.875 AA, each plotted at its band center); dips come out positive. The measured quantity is 1.2 AA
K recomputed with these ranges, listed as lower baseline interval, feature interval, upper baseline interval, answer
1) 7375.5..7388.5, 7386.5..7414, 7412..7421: -2.32 AA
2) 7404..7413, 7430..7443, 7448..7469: -0.41 AA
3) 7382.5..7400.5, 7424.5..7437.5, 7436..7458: -0.40 AA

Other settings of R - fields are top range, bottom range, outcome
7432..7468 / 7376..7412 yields 0.91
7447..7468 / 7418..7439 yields 0.94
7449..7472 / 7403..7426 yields 0.93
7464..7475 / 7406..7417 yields 0.97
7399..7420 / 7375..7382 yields 1.14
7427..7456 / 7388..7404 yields 0.89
